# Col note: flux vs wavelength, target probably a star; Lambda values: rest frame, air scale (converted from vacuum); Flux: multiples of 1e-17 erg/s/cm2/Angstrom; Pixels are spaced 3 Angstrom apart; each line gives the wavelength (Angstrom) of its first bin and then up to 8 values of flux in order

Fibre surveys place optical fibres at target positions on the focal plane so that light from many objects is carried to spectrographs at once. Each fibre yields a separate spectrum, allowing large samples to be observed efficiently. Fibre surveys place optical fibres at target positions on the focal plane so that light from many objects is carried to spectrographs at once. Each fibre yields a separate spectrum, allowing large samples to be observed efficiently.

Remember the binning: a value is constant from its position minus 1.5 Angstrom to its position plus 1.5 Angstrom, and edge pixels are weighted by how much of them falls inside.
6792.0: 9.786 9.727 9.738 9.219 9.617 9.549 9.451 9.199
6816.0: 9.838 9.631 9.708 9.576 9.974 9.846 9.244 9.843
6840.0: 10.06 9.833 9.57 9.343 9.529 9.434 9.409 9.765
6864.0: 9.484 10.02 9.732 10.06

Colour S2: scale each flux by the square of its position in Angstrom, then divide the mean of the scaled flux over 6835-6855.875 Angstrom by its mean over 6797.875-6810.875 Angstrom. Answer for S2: 1.0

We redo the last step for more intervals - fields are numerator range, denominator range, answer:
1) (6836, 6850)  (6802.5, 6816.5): 1.03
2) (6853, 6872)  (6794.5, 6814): 1.03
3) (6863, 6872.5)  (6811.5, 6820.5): 1.04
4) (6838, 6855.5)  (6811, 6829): 1.01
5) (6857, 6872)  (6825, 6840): 1.01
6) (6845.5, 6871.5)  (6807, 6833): 1.01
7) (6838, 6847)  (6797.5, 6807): 1.05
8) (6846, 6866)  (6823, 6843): 0.98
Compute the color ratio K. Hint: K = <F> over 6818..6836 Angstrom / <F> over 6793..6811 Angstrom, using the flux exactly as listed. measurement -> 1.01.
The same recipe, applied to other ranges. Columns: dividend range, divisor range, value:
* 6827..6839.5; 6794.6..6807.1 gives 1.02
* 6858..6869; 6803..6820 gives 1.02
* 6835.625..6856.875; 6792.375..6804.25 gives 1.01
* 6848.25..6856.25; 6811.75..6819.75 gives 0.99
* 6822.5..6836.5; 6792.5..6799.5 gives 0.99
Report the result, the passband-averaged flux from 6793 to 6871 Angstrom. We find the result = 9.63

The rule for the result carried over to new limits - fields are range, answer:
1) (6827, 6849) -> 9.73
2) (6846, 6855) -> 9.46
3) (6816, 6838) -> 9.7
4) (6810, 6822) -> 9.56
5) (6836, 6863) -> 9.64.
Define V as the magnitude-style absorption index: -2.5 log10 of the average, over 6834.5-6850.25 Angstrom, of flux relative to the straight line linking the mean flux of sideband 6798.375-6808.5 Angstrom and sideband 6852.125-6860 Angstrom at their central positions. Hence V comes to -0.03 mag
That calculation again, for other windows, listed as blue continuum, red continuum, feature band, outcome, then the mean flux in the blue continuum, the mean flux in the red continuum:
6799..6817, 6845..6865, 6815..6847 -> -0.028 mag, 9.48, 9.5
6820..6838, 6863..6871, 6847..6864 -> 0.028 mag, 9.69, 9.76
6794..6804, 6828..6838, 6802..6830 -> 0.001 mag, 9.56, 9.68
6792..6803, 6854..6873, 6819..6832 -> -0.014 mag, 9.59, 9.68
